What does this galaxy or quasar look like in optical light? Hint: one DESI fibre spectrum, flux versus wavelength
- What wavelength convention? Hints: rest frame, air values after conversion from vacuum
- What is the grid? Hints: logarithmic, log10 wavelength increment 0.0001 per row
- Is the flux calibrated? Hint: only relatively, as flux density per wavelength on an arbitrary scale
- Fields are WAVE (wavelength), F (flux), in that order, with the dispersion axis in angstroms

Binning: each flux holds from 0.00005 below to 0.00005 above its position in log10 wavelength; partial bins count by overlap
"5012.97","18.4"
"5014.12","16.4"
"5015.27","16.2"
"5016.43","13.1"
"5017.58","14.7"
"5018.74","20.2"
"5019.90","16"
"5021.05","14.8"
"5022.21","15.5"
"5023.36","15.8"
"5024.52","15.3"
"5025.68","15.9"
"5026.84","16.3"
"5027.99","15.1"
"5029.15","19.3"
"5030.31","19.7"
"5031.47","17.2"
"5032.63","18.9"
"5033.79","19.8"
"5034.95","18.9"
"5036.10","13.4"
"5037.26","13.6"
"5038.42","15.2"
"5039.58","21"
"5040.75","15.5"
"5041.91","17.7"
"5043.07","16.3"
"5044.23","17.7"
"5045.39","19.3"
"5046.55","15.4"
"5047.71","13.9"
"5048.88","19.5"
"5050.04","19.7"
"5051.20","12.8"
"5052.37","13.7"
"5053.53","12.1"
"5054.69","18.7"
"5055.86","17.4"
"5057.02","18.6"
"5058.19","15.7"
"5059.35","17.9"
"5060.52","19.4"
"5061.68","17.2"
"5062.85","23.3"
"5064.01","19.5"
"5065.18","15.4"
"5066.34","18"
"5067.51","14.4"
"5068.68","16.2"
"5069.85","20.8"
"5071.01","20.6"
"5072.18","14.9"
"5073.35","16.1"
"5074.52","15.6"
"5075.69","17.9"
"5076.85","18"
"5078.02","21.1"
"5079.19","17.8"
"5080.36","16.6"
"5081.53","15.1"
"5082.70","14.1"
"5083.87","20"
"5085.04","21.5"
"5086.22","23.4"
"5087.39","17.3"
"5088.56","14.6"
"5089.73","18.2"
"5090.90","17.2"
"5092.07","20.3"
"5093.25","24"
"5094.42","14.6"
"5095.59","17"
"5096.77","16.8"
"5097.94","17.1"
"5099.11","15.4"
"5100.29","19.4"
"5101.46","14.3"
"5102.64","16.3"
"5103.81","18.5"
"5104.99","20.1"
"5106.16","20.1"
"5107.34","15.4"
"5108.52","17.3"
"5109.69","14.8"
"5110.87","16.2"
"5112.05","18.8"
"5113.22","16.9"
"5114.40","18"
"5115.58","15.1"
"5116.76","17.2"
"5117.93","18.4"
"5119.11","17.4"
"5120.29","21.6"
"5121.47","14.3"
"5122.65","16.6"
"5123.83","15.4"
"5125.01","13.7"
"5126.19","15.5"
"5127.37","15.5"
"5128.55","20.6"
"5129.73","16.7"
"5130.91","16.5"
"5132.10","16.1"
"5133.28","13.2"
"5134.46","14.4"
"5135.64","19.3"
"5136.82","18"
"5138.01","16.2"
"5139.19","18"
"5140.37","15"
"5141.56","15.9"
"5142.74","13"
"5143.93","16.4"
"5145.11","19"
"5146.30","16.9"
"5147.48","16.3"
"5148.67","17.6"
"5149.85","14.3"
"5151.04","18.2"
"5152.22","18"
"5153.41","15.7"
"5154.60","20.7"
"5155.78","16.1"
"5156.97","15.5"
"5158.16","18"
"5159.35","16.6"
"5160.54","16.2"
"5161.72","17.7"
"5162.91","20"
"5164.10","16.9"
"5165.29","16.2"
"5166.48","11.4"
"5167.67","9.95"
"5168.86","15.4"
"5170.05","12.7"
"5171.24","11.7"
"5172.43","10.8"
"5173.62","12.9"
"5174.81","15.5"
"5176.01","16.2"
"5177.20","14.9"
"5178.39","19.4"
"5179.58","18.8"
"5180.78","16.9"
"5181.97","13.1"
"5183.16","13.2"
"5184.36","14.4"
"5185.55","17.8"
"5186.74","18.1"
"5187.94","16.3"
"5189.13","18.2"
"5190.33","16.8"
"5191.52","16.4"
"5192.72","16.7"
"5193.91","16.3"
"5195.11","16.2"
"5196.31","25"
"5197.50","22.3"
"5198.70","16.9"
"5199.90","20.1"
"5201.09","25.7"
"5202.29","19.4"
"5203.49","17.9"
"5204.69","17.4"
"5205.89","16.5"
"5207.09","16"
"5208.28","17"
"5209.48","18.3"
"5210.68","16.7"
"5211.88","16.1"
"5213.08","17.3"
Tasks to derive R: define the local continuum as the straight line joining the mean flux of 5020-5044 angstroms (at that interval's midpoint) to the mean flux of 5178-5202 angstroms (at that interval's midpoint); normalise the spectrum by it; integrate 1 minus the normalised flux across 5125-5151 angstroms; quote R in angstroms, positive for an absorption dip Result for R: 1.7 angstroms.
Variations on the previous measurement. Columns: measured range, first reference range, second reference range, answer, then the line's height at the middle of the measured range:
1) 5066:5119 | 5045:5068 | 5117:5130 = -1.9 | 17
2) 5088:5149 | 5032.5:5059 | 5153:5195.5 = -2.8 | 16.2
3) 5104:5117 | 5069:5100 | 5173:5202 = 0.4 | 17.8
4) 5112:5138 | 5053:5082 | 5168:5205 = 0.7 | 17.2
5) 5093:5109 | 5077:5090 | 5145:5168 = 0.3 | 17.8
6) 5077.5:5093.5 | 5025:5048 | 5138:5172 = -1.8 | 16.6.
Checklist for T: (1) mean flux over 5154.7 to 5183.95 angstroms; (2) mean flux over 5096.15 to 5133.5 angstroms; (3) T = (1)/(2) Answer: 0.91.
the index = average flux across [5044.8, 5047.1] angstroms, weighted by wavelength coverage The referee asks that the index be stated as 17.4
